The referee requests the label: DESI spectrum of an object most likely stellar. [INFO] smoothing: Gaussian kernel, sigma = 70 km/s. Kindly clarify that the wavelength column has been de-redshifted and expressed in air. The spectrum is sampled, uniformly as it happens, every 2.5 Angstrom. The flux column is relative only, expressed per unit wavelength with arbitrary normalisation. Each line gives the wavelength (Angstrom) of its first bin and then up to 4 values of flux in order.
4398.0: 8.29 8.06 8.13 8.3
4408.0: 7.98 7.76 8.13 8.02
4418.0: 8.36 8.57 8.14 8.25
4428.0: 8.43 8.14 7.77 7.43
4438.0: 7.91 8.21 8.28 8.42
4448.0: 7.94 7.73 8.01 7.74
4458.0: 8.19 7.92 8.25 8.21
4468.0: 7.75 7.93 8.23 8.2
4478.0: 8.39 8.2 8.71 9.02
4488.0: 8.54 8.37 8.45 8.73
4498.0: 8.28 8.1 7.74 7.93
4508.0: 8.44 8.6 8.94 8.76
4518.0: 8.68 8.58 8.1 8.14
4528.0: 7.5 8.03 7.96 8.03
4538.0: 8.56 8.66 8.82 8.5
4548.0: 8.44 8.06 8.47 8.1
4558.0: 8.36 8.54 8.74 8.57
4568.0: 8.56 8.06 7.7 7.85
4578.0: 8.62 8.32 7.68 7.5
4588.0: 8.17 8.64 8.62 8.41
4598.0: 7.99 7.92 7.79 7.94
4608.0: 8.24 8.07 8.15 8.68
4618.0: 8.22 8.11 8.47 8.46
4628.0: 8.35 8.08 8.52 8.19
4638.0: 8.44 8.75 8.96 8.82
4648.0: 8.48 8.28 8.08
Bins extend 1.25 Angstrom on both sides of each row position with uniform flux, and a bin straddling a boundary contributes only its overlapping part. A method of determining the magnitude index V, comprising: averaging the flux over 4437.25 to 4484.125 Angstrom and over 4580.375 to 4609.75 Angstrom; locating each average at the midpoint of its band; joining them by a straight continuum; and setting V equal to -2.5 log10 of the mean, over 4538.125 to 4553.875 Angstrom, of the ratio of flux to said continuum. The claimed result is -0.05 mag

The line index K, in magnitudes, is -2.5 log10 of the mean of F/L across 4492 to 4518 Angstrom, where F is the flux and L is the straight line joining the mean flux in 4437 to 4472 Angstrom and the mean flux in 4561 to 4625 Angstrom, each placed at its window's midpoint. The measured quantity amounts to -0.04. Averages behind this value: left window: 8.04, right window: 8.21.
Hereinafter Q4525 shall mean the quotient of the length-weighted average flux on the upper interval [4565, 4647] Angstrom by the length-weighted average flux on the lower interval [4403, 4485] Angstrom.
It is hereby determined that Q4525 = 1.0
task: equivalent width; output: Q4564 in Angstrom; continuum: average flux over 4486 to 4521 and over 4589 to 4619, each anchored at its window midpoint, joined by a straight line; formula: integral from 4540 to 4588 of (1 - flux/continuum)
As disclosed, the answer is 0.2 Angstrom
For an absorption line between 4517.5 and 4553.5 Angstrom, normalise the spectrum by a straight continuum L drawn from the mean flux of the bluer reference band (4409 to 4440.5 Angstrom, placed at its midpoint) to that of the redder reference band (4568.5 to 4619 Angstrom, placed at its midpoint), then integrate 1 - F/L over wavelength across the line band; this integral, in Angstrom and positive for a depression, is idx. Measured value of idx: -0.8 Angstrom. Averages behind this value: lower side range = 8.08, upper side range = 8.13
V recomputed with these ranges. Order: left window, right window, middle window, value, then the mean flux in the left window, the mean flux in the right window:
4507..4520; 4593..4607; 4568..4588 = 0.03 mag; 8.68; 8.07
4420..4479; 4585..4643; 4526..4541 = 0.01 mag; 8.08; 8.27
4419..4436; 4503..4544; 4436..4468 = 0.02 mag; 8.14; 8.34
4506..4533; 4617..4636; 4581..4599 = 0.02 mag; 8.35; 8.31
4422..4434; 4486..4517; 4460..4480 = 0.02 mag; 8.15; 8.42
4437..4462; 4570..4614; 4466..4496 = -0.04 mag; 8.04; 8.09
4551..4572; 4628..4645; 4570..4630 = 0.04 mag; 8.4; 8.49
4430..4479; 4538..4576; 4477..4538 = -0.02 mag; 8.03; 8.38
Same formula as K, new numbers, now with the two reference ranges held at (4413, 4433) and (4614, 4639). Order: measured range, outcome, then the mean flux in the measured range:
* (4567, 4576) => 0.04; 8.04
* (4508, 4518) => -0.06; 8.71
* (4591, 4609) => 0.02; 8.15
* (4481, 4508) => -0.01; 8.38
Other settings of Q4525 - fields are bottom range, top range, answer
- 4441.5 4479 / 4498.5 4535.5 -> 1.02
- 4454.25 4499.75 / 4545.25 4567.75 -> 1.02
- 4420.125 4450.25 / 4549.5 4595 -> 1.02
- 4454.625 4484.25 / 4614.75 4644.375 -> 1.03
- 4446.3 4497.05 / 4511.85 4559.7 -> 1.02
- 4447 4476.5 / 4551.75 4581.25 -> 1.04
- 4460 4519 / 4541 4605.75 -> 0.99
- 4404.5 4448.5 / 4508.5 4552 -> 1.03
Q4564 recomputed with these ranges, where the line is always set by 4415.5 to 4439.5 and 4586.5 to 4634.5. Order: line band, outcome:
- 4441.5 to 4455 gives 0.1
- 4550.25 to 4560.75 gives -0.1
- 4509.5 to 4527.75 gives -0.7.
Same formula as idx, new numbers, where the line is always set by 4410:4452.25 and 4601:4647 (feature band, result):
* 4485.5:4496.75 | -0.6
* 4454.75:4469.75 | 0.2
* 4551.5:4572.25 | -0.4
